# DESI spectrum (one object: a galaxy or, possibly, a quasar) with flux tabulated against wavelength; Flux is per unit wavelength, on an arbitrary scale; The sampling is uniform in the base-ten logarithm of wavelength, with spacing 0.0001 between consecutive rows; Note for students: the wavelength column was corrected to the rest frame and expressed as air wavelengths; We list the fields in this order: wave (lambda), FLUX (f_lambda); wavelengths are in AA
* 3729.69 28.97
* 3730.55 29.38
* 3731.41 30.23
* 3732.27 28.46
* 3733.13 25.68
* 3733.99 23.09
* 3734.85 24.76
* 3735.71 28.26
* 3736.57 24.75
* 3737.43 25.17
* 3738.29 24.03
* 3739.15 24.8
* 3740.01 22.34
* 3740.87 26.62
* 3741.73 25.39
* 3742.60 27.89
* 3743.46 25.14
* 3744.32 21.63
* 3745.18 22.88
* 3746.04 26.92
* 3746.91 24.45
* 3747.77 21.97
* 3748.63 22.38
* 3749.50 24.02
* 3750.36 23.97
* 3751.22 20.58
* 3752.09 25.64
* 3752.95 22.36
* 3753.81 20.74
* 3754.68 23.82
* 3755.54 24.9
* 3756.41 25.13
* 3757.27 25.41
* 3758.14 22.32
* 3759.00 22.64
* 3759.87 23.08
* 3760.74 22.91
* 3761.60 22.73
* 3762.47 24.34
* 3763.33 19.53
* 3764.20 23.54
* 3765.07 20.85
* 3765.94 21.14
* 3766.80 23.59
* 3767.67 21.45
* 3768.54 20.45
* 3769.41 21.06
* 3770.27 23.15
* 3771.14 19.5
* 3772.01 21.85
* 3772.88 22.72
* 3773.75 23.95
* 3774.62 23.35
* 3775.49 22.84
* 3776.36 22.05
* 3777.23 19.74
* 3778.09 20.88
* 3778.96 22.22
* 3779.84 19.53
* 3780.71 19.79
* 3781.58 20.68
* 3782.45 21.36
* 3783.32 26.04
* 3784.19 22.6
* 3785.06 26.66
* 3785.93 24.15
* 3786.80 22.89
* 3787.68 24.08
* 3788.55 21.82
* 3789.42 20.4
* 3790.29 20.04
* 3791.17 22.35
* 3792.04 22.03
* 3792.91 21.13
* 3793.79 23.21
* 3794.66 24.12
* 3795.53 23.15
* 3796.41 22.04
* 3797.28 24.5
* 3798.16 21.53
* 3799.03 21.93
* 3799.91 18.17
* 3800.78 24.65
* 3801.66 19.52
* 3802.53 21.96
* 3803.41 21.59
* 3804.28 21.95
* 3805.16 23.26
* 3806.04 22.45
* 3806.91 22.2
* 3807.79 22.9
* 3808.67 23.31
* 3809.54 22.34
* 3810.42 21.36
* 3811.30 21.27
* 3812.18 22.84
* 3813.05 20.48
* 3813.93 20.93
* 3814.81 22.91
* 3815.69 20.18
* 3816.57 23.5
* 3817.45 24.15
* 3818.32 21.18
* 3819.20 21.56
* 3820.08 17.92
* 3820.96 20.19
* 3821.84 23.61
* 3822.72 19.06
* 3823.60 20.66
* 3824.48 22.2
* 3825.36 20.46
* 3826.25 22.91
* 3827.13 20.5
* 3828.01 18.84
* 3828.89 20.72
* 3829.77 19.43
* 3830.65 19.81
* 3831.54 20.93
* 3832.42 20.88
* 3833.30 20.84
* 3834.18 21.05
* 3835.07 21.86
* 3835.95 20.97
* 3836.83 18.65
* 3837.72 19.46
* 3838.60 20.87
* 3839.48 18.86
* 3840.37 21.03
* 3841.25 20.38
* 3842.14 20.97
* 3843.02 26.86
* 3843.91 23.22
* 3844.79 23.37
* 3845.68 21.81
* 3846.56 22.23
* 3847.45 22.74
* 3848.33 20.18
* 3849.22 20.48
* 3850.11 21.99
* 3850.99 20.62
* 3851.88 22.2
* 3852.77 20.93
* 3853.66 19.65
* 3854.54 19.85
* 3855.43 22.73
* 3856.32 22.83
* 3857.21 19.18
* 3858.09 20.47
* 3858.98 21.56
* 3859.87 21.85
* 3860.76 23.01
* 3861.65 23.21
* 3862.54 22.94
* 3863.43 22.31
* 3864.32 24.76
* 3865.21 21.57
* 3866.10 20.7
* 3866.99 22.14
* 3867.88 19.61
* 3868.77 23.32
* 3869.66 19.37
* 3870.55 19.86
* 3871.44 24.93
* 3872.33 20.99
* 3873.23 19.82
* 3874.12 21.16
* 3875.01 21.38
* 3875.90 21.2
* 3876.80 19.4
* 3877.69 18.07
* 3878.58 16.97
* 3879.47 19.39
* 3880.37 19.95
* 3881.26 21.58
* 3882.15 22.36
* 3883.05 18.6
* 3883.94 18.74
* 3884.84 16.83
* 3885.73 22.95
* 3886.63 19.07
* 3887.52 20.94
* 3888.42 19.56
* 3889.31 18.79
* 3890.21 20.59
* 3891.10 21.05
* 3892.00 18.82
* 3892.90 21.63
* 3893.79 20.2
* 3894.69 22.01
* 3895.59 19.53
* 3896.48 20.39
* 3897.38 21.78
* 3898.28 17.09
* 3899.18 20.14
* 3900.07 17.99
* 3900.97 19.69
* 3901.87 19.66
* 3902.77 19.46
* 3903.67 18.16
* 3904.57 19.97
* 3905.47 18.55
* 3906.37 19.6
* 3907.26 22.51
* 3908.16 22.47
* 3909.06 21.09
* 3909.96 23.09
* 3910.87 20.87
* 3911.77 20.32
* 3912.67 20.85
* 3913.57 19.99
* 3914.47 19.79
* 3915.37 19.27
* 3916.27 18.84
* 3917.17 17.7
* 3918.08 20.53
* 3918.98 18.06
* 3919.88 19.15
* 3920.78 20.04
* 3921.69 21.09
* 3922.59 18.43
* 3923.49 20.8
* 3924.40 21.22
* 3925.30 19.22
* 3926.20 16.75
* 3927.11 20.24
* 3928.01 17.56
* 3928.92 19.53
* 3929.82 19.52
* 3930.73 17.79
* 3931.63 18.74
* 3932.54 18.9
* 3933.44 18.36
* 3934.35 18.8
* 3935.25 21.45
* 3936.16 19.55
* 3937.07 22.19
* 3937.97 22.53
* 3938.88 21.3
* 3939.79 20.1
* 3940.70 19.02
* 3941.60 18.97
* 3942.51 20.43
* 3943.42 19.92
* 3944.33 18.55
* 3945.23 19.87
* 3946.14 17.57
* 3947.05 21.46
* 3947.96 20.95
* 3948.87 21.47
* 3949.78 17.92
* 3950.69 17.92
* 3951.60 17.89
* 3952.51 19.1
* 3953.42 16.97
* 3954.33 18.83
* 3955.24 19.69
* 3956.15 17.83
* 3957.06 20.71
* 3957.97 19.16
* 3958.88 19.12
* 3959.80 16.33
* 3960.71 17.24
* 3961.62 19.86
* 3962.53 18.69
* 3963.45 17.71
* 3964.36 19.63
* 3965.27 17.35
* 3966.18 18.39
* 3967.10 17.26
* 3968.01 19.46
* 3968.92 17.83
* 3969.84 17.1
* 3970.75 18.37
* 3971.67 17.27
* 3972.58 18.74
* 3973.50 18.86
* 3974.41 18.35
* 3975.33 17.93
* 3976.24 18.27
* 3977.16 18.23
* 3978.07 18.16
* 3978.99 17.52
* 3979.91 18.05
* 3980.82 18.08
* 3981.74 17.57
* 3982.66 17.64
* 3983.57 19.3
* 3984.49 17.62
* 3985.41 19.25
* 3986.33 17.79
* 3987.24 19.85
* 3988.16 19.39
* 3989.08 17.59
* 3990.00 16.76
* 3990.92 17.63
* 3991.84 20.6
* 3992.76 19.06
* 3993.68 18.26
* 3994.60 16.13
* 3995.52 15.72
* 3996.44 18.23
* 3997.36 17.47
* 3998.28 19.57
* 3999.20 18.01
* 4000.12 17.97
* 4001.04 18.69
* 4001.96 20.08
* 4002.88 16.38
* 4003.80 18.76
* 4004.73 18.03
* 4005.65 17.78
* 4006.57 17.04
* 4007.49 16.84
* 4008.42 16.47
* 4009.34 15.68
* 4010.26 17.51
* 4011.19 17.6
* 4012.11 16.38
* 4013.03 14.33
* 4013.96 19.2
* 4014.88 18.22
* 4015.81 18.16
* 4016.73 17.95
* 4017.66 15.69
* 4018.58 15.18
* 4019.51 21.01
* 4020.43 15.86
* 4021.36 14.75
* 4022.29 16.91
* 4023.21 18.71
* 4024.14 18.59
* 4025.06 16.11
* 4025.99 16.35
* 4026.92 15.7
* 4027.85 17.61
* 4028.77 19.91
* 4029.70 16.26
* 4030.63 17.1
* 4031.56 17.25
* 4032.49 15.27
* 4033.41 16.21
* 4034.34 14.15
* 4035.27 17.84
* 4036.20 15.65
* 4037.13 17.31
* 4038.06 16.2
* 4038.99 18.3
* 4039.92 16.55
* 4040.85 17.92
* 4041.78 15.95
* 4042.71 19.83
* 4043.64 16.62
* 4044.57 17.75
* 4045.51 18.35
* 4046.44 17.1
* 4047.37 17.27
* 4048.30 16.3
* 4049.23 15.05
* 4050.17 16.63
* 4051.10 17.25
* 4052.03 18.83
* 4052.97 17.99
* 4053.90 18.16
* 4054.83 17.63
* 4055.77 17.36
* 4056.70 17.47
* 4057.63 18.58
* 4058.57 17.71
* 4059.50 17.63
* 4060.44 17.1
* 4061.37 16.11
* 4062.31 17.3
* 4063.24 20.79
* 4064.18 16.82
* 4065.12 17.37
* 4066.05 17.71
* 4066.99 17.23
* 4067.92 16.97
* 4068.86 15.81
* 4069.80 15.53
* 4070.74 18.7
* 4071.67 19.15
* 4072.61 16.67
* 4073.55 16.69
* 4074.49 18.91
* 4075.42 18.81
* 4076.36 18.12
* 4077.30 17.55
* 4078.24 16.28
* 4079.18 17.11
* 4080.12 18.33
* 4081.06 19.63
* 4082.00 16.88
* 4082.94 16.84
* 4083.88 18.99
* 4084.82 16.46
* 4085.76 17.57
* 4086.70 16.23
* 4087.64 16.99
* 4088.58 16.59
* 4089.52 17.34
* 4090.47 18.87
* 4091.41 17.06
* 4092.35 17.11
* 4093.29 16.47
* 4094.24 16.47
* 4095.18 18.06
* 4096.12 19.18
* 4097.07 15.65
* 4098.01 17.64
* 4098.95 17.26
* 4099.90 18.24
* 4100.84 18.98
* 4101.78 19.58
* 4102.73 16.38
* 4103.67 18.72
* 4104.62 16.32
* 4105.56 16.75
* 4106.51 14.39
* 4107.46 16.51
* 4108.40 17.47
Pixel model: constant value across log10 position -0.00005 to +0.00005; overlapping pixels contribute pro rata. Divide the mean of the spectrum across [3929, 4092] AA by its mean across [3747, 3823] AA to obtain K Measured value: 0.8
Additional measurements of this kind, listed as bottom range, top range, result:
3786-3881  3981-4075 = 0.81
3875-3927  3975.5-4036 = 0.88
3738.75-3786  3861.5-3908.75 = 0.89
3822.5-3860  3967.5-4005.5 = 0.86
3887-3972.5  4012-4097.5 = 0.89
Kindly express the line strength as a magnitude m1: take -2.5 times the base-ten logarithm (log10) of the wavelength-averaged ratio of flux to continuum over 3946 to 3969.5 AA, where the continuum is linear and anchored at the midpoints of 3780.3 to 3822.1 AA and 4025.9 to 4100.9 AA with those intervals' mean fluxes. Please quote 0.03 mag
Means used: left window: 22.1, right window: 17.3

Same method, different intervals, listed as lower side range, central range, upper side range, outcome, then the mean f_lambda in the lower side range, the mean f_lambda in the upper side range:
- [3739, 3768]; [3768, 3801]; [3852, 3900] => 0.03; 23.4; 20.7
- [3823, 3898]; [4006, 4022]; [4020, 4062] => 0.05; 20.9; 17.1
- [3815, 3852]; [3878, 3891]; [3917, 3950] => 0.03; 21.2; 19.6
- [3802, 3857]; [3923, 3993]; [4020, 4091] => 0.01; 21.4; 17.3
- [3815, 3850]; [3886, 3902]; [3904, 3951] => 0.02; 21.2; 19.8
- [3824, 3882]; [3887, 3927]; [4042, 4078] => 0.01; 21.1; 17.5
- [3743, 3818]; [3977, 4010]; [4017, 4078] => 0.02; 22.5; 17.2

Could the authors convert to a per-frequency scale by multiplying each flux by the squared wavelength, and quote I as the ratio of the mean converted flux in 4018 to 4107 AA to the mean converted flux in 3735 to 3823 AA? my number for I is 0.9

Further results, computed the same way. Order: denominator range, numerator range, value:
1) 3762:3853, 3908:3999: 0.94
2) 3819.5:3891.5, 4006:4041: 0.88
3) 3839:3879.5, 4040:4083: 0.91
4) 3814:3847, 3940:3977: 0.94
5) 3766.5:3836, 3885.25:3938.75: 0.97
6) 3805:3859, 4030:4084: 0.91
